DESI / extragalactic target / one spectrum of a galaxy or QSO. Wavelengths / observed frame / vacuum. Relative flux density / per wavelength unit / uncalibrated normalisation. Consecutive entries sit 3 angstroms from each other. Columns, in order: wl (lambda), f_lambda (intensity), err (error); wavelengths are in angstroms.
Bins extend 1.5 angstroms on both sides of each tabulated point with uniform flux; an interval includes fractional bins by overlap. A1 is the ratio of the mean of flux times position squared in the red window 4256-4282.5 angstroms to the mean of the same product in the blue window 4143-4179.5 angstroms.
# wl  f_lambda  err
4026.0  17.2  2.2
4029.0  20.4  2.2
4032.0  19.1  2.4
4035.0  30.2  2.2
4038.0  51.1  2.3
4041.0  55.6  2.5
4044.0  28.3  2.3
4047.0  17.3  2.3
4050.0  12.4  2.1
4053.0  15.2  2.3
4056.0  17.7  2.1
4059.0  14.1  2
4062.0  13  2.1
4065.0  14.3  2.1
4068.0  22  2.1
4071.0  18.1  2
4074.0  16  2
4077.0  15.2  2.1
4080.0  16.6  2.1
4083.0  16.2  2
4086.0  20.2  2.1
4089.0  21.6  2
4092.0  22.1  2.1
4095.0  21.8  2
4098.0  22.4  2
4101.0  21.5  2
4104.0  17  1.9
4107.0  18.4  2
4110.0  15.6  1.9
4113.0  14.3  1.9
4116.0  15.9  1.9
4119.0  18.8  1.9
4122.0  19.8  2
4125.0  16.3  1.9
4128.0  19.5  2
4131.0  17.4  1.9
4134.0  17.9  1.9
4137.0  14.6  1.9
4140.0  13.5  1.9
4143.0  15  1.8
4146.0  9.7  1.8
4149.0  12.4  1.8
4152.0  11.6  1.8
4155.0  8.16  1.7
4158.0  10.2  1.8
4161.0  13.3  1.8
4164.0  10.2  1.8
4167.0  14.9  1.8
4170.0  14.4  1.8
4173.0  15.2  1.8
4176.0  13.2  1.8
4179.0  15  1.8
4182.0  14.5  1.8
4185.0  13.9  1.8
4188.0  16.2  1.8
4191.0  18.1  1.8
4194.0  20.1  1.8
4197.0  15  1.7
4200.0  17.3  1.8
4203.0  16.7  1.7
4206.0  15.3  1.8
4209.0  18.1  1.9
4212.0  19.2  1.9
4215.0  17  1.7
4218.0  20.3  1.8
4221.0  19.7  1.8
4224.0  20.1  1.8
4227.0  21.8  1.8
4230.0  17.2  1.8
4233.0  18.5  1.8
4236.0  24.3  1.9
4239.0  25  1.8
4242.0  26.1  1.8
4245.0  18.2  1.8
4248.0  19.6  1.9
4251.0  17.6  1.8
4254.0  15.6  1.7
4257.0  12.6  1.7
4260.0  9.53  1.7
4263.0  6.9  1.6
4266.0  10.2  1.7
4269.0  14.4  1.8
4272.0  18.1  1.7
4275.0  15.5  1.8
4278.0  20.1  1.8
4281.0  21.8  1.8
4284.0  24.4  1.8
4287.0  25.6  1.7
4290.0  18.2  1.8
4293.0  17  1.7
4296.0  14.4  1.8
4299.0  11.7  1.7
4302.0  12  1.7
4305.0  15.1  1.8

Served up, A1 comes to 1.22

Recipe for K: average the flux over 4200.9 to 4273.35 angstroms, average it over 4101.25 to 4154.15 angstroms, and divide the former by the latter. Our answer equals 1.1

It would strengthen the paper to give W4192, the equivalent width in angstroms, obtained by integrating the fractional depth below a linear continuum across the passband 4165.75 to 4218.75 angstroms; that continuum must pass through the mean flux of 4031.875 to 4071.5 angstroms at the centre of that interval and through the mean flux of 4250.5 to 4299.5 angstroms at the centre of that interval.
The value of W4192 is 7.3 angstroms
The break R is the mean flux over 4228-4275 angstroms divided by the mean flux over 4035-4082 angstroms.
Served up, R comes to 0.77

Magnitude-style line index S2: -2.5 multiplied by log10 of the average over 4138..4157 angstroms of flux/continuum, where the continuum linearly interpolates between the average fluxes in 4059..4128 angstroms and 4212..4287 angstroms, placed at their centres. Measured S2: 0.47 mag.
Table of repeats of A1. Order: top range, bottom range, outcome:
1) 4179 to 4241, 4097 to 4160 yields 1.23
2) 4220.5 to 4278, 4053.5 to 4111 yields 1.04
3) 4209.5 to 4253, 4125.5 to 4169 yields 1.56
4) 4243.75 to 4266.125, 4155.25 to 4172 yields 1.18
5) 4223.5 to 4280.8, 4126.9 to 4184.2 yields 1.34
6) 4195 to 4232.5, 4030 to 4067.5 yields 0.82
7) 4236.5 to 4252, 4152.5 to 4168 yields 2.00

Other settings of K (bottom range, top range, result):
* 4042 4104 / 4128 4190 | 0.74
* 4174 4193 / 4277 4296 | 1.35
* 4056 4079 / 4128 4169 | 0.82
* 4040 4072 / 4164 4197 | 0.76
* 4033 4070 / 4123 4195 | 0.60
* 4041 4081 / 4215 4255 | 1.10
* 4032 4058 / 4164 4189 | 0.52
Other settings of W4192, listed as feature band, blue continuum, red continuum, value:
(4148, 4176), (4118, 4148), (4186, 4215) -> 7.3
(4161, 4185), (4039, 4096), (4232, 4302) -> 6.2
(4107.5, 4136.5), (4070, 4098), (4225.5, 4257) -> 2.9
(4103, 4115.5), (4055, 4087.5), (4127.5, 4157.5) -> -1.0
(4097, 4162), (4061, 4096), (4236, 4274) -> 7.7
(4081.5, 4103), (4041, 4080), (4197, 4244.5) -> -2.4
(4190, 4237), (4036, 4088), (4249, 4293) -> -2.0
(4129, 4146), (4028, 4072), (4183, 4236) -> 4.3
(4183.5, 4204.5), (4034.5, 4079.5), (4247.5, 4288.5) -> 2.0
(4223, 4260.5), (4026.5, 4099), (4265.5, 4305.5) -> -2.1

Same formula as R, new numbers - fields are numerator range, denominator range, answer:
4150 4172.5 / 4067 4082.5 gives 0.69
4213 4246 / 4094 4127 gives 1.13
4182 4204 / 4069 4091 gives 0.93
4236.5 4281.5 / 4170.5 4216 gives 1.03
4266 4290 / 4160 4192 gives 1.34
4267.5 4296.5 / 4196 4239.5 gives 1.01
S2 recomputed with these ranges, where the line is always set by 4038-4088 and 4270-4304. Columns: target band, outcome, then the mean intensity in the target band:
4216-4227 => -0.08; 20.1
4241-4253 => -0.09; 19.9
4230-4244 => -0.22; 22.6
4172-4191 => 0.27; 14.9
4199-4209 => 0.14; 16.6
